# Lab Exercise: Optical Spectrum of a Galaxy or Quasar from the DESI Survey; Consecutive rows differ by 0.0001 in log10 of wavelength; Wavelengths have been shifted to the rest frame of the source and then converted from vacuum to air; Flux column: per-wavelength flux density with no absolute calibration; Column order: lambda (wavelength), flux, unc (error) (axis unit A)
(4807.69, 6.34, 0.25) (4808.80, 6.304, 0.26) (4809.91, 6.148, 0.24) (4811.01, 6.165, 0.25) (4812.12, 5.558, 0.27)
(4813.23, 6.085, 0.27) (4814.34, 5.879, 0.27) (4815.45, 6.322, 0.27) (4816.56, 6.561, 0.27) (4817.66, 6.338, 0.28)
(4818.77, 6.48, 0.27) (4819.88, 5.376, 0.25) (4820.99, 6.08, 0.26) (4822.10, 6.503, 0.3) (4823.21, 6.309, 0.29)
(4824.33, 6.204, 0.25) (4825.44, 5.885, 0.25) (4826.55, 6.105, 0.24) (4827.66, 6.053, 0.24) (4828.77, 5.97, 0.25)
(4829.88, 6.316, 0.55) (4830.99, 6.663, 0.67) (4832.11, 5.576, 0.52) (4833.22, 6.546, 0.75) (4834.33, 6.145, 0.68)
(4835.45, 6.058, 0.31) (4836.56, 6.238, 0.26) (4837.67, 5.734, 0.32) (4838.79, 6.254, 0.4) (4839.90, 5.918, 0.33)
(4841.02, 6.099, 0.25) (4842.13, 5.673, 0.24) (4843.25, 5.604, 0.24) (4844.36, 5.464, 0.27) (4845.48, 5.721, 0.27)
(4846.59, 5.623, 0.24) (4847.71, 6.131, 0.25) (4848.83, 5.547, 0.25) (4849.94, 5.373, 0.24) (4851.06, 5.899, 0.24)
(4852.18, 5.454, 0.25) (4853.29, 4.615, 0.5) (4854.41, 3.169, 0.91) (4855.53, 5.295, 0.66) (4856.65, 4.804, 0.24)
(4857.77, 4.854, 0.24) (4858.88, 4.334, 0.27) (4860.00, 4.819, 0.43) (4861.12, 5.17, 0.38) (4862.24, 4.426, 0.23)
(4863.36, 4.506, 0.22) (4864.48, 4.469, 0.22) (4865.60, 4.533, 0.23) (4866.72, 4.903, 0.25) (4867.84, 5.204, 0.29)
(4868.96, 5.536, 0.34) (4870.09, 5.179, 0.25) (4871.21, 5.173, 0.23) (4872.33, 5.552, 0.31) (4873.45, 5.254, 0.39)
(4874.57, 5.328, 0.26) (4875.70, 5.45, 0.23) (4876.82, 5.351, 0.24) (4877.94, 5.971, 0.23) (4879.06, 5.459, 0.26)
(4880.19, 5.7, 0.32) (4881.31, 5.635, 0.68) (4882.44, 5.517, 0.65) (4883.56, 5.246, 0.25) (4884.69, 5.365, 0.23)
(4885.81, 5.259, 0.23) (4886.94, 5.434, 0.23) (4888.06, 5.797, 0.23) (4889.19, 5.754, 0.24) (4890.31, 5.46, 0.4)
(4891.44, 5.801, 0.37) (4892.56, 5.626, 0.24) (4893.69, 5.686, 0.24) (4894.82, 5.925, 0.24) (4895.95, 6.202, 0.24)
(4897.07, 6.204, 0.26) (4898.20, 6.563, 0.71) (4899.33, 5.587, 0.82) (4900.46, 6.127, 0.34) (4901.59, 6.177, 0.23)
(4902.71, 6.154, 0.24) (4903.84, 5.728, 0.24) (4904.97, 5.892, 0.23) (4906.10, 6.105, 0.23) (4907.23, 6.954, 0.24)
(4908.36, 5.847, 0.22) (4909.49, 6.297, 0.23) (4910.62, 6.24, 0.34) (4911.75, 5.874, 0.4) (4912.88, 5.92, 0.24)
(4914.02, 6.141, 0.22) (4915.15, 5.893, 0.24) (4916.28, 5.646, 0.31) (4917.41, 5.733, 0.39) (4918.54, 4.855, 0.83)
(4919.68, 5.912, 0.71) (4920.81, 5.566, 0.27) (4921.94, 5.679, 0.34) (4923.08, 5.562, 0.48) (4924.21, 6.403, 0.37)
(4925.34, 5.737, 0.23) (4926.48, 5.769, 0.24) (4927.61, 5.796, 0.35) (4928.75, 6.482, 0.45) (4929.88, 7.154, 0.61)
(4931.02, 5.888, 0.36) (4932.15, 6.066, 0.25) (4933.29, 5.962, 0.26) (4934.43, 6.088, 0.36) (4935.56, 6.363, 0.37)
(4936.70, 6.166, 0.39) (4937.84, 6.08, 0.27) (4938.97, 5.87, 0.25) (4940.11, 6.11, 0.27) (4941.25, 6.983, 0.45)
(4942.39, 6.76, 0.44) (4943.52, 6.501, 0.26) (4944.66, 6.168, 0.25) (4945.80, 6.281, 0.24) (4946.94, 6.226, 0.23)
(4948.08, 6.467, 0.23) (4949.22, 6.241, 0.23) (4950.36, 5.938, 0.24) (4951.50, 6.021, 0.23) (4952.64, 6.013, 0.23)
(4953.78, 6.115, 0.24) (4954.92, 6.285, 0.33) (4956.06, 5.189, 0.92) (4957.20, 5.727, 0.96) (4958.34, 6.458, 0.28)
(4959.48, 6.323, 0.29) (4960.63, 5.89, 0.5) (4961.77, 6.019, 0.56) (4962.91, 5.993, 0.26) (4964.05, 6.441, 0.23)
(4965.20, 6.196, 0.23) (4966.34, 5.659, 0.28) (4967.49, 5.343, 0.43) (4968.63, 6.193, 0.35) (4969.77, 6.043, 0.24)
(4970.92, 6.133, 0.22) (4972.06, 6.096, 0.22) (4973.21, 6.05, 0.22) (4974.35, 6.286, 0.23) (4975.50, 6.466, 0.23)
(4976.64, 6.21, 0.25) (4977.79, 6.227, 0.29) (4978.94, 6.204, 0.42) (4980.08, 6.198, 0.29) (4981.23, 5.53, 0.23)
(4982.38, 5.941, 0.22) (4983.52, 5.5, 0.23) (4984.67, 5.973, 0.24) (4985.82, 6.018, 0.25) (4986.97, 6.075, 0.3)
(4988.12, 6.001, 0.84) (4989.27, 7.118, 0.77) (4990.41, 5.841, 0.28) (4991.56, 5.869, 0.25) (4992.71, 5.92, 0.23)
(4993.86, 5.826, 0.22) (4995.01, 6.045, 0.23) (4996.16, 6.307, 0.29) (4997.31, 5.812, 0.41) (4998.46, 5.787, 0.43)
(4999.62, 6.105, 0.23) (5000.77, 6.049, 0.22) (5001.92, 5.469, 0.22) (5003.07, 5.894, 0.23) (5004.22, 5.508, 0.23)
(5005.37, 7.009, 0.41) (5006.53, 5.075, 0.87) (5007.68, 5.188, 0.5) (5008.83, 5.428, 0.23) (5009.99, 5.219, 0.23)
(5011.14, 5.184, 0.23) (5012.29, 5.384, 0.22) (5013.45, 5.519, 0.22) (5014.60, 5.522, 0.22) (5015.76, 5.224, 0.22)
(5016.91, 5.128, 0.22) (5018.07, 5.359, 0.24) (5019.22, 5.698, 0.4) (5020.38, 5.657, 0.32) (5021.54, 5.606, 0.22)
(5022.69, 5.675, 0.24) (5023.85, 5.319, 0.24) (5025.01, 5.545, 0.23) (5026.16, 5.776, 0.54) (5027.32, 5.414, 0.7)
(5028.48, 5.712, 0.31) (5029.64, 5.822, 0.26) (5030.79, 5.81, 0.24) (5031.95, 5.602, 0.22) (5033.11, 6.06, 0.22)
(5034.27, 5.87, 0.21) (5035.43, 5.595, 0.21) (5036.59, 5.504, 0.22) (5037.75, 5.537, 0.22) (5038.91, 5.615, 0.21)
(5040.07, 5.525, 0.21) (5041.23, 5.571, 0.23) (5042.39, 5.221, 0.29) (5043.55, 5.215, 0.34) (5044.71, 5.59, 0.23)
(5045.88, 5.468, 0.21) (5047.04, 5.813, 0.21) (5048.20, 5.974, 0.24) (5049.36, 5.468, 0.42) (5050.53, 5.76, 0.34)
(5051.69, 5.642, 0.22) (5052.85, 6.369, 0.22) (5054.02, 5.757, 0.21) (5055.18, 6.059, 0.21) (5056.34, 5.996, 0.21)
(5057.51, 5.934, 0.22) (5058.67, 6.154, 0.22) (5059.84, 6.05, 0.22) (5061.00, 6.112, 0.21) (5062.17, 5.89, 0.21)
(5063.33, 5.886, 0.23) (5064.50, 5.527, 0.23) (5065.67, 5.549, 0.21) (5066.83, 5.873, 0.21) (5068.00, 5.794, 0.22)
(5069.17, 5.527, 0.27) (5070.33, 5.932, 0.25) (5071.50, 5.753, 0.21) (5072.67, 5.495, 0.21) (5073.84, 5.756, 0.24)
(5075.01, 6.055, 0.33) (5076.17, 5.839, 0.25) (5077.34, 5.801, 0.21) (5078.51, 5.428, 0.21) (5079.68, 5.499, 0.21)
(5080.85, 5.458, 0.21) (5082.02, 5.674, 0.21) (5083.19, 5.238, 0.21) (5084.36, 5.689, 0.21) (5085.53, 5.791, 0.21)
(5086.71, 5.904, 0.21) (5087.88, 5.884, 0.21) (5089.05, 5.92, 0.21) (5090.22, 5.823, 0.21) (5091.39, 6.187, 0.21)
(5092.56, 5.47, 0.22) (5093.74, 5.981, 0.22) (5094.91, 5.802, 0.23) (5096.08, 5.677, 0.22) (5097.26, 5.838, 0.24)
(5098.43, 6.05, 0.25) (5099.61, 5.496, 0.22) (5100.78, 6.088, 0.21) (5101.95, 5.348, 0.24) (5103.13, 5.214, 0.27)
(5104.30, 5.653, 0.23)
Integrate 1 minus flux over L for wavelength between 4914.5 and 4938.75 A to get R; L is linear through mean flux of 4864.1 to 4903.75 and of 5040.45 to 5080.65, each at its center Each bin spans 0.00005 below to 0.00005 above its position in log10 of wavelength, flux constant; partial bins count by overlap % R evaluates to -1.4 A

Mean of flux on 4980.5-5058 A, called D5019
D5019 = 5.72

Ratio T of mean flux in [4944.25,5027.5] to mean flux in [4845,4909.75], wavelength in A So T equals 1.08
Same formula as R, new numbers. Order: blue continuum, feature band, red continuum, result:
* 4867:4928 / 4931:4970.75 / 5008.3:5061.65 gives -2.90 A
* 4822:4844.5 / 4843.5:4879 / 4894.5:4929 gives 5.22 A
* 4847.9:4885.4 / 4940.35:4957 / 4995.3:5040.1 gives -2.50 A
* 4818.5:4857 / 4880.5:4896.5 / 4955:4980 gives 0.75 A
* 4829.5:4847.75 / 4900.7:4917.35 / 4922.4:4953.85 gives 0.19 A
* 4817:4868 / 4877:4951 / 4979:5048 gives -4.40 A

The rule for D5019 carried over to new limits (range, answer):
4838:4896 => 5.35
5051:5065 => 5.95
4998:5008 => 5.8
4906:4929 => 5.91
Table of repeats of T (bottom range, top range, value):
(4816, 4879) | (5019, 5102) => 1.03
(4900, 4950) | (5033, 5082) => 0.94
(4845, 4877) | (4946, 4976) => 1.19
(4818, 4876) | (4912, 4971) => 1.09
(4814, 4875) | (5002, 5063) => 1.01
